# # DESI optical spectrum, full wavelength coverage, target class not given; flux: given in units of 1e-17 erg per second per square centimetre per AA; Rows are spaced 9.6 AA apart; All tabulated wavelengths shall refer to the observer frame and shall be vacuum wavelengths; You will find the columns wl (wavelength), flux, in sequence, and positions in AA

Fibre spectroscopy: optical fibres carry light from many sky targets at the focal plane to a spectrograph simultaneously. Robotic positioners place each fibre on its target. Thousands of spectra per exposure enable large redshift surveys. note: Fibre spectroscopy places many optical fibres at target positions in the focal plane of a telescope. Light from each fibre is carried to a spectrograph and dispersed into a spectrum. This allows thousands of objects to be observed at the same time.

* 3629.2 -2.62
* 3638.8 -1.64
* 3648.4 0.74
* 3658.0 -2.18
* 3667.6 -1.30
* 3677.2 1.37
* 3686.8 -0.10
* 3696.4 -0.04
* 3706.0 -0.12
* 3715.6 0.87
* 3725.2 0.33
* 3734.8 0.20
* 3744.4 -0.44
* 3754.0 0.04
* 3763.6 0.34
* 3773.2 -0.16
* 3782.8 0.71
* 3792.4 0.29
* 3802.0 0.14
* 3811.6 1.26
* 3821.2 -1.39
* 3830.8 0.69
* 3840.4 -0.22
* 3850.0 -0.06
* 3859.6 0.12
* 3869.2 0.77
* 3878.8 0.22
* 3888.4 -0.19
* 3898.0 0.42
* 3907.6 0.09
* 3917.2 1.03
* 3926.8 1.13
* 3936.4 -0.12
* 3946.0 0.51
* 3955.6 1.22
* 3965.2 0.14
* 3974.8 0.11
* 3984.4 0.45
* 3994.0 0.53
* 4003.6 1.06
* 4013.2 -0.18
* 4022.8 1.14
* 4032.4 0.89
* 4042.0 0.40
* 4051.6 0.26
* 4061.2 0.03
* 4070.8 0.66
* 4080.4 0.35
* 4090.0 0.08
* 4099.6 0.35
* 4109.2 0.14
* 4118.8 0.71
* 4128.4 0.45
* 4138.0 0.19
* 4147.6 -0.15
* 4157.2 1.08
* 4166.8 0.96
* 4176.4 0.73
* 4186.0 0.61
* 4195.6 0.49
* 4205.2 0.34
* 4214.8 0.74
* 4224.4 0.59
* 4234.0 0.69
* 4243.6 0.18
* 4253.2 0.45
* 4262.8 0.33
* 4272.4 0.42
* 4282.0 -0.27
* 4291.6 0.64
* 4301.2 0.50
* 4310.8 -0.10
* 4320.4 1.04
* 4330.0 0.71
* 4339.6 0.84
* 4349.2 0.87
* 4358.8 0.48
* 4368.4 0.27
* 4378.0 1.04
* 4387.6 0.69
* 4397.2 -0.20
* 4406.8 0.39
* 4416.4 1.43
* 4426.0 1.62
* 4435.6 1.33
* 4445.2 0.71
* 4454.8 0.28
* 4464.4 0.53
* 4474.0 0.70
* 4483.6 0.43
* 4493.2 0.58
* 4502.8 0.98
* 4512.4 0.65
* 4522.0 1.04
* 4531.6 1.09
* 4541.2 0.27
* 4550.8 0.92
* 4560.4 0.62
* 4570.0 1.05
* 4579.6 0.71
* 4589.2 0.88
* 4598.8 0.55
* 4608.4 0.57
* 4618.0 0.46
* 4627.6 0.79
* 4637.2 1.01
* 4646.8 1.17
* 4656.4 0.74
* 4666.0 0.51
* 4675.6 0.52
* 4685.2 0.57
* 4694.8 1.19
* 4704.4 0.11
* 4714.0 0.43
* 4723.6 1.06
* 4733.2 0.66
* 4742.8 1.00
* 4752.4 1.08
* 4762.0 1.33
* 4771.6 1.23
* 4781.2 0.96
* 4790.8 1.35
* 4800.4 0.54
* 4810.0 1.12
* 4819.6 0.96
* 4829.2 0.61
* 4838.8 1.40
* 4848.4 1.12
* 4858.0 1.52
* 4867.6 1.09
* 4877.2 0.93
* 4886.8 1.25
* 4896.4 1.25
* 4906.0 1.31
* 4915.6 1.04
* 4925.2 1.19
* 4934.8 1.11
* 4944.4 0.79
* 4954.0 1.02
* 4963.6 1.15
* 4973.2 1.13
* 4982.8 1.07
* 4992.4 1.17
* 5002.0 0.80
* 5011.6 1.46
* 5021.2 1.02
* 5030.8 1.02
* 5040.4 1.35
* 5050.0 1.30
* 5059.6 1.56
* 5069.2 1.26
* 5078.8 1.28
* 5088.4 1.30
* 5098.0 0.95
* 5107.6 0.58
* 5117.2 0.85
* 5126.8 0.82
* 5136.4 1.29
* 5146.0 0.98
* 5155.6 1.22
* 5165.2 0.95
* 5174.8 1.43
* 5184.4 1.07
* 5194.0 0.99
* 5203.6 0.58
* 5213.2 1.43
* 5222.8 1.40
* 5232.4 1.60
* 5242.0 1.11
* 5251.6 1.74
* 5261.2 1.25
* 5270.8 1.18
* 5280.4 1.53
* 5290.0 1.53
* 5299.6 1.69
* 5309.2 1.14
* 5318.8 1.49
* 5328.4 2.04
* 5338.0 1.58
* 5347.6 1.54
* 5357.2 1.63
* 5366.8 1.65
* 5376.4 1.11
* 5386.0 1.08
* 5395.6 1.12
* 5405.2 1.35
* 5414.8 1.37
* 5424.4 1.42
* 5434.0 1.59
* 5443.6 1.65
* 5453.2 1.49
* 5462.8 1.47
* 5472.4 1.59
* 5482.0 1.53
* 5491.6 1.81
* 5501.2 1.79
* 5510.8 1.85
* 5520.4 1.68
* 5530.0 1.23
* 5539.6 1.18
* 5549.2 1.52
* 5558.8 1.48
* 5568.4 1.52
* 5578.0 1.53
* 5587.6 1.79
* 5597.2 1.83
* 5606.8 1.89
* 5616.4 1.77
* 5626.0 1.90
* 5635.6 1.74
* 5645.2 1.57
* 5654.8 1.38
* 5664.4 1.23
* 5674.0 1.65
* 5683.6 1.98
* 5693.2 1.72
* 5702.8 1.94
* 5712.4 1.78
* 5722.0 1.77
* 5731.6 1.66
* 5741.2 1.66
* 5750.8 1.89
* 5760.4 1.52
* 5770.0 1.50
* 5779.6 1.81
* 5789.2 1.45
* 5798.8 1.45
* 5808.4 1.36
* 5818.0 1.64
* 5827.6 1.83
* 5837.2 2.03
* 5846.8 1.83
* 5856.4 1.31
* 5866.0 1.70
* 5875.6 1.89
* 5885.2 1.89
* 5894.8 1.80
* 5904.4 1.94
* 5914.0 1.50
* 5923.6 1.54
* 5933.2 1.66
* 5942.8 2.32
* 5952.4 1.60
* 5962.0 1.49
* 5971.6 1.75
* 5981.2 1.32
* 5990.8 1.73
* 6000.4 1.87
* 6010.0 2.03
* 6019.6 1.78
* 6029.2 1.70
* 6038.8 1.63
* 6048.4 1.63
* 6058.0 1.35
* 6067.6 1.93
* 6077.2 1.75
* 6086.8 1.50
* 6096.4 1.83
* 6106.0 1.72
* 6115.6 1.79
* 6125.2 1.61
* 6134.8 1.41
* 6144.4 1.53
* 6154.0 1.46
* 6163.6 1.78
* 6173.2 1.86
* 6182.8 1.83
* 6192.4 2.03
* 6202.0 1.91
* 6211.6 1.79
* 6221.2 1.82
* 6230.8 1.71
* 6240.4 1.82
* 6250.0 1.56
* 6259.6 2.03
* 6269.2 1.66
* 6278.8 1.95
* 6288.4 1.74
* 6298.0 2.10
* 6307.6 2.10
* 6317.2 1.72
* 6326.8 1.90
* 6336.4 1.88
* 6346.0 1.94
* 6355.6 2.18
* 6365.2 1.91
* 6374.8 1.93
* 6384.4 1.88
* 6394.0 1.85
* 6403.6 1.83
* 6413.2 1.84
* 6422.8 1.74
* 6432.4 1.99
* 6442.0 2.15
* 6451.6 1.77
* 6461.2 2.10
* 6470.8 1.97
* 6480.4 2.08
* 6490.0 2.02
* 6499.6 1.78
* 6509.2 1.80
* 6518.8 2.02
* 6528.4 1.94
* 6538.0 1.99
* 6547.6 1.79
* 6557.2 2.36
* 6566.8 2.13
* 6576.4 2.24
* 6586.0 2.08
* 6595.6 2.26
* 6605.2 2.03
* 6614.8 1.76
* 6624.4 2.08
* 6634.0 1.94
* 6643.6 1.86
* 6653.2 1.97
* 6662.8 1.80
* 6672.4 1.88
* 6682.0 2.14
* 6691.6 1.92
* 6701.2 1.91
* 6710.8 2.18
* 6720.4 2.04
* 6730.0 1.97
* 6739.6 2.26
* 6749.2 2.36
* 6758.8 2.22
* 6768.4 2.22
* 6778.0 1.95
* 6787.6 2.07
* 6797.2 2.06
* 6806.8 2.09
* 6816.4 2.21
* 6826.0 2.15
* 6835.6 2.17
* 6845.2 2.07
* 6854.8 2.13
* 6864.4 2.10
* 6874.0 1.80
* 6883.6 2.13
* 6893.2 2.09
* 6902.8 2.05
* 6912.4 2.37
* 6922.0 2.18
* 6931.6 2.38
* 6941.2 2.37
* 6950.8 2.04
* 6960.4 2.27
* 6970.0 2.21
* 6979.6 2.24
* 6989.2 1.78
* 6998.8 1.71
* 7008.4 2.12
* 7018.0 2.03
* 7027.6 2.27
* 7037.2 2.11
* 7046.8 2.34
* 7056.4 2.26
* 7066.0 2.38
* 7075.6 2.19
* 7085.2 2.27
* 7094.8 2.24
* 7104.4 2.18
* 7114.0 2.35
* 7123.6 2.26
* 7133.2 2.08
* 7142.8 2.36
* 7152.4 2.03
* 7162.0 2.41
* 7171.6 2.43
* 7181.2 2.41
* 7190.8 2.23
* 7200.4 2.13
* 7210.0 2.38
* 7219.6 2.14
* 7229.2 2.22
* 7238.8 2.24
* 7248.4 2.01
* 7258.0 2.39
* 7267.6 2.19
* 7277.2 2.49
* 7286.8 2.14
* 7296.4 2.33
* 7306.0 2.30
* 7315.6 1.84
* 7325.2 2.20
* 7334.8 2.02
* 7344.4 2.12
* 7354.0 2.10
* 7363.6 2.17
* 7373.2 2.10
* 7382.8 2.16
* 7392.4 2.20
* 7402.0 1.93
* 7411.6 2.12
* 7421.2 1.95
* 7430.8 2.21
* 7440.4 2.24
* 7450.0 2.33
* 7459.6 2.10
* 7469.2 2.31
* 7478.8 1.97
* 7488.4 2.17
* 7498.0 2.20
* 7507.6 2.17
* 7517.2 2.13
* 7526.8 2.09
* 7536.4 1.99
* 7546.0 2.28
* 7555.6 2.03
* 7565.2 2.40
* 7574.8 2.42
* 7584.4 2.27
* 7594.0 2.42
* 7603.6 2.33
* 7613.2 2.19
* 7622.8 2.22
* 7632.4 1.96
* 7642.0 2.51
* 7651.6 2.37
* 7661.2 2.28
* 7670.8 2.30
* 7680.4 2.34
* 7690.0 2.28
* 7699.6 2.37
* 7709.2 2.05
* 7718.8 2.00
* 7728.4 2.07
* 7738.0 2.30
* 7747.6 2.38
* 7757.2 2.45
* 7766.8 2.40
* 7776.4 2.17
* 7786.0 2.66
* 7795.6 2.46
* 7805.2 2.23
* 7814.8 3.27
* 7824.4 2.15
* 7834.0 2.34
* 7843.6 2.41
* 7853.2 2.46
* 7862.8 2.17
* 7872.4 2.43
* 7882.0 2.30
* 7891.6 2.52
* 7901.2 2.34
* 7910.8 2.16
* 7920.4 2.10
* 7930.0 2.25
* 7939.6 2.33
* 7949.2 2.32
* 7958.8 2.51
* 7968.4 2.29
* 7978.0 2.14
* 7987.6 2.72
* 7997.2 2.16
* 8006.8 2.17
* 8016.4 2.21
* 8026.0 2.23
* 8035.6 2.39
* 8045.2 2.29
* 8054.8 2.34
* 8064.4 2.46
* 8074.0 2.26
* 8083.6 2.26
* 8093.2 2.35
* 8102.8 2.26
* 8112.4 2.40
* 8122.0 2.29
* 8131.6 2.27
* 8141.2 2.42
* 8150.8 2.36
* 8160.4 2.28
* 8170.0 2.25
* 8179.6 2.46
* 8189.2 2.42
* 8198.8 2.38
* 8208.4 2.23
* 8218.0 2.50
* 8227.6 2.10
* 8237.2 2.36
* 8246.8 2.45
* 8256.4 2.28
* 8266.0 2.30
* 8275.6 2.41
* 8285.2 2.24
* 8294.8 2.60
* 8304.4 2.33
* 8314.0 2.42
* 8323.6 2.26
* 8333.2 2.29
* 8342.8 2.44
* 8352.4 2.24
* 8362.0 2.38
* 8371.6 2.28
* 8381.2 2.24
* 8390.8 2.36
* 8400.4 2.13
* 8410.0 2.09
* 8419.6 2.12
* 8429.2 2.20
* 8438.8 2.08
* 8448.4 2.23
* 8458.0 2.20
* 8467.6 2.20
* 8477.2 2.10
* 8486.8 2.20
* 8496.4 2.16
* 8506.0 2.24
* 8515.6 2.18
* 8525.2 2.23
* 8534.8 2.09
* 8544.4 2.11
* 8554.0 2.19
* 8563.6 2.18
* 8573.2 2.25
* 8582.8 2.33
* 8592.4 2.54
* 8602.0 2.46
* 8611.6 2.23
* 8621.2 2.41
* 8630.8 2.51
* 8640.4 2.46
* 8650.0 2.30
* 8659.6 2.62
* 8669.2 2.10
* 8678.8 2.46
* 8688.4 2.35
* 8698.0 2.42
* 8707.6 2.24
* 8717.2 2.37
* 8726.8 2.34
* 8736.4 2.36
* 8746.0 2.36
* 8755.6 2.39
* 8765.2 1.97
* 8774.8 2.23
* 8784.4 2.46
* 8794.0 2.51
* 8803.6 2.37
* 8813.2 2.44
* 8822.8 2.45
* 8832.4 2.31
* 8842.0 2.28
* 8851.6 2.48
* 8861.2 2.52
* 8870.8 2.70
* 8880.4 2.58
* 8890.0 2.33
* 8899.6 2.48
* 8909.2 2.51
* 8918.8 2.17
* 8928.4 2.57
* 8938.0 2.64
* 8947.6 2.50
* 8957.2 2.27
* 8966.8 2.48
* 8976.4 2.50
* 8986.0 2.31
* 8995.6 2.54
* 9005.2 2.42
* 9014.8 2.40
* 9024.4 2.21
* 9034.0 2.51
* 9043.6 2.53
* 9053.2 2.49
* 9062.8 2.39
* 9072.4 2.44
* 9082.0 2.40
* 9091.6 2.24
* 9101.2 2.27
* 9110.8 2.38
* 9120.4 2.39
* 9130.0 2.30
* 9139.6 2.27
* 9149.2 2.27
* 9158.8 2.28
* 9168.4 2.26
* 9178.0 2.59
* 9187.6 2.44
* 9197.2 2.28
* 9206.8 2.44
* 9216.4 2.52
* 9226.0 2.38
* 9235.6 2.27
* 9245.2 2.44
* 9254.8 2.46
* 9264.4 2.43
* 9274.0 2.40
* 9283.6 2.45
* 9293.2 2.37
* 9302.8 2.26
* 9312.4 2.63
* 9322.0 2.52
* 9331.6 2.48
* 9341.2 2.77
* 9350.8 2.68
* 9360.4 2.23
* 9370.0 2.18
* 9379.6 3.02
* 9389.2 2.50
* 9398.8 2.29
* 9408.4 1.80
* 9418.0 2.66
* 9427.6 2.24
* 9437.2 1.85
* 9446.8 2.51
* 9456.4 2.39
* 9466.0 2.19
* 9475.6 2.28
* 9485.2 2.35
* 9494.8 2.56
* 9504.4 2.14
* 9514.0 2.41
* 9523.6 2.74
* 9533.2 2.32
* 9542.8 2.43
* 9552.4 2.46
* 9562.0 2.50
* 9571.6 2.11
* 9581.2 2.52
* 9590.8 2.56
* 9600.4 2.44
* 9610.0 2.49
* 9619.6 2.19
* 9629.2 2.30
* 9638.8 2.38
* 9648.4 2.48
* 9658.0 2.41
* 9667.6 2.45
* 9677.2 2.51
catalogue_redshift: 0.19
